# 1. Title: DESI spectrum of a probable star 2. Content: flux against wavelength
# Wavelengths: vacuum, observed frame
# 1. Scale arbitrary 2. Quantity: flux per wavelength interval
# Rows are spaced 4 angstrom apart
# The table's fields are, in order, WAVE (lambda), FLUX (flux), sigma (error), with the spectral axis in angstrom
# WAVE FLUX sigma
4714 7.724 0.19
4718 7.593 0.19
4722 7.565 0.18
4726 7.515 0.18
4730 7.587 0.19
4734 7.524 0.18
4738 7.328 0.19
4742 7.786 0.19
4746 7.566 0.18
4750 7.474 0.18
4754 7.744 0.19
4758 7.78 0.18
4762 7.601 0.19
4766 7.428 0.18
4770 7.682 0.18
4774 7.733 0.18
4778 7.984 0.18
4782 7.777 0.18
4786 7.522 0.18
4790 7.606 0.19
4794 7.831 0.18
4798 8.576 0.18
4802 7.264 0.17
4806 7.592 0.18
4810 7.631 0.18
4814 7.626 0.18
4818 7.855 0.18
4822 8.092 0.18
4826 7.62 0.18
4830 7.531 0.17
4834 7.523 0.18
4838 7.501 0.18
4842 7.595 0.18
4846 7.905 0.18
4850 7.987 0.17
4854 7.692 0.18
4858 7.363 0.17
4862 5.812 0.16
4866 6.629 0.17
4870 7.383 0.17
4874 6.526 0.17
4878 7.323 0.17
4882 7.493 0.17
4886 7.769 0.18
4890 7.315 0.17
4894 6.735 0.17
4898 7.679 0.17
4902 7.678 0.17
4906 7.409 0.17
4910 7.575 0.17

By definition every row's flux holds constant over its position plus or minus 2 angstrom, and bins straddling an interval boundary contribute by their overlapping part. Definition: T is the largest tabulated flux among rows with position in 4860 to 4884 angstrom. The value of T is 7.493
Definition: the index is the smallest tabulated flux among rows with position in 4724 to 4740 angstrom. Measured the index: 7.328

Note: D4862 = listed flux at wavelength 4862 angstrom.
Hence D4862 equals 5.812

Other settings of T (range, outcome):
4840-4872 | 7.987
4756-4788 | 7.984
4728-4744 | 7.786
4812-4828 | 8.092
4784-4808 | 8.576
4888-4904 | 7.679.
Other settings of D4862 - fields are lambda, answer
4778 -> 7.984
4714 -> 7.724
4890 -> 7.315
